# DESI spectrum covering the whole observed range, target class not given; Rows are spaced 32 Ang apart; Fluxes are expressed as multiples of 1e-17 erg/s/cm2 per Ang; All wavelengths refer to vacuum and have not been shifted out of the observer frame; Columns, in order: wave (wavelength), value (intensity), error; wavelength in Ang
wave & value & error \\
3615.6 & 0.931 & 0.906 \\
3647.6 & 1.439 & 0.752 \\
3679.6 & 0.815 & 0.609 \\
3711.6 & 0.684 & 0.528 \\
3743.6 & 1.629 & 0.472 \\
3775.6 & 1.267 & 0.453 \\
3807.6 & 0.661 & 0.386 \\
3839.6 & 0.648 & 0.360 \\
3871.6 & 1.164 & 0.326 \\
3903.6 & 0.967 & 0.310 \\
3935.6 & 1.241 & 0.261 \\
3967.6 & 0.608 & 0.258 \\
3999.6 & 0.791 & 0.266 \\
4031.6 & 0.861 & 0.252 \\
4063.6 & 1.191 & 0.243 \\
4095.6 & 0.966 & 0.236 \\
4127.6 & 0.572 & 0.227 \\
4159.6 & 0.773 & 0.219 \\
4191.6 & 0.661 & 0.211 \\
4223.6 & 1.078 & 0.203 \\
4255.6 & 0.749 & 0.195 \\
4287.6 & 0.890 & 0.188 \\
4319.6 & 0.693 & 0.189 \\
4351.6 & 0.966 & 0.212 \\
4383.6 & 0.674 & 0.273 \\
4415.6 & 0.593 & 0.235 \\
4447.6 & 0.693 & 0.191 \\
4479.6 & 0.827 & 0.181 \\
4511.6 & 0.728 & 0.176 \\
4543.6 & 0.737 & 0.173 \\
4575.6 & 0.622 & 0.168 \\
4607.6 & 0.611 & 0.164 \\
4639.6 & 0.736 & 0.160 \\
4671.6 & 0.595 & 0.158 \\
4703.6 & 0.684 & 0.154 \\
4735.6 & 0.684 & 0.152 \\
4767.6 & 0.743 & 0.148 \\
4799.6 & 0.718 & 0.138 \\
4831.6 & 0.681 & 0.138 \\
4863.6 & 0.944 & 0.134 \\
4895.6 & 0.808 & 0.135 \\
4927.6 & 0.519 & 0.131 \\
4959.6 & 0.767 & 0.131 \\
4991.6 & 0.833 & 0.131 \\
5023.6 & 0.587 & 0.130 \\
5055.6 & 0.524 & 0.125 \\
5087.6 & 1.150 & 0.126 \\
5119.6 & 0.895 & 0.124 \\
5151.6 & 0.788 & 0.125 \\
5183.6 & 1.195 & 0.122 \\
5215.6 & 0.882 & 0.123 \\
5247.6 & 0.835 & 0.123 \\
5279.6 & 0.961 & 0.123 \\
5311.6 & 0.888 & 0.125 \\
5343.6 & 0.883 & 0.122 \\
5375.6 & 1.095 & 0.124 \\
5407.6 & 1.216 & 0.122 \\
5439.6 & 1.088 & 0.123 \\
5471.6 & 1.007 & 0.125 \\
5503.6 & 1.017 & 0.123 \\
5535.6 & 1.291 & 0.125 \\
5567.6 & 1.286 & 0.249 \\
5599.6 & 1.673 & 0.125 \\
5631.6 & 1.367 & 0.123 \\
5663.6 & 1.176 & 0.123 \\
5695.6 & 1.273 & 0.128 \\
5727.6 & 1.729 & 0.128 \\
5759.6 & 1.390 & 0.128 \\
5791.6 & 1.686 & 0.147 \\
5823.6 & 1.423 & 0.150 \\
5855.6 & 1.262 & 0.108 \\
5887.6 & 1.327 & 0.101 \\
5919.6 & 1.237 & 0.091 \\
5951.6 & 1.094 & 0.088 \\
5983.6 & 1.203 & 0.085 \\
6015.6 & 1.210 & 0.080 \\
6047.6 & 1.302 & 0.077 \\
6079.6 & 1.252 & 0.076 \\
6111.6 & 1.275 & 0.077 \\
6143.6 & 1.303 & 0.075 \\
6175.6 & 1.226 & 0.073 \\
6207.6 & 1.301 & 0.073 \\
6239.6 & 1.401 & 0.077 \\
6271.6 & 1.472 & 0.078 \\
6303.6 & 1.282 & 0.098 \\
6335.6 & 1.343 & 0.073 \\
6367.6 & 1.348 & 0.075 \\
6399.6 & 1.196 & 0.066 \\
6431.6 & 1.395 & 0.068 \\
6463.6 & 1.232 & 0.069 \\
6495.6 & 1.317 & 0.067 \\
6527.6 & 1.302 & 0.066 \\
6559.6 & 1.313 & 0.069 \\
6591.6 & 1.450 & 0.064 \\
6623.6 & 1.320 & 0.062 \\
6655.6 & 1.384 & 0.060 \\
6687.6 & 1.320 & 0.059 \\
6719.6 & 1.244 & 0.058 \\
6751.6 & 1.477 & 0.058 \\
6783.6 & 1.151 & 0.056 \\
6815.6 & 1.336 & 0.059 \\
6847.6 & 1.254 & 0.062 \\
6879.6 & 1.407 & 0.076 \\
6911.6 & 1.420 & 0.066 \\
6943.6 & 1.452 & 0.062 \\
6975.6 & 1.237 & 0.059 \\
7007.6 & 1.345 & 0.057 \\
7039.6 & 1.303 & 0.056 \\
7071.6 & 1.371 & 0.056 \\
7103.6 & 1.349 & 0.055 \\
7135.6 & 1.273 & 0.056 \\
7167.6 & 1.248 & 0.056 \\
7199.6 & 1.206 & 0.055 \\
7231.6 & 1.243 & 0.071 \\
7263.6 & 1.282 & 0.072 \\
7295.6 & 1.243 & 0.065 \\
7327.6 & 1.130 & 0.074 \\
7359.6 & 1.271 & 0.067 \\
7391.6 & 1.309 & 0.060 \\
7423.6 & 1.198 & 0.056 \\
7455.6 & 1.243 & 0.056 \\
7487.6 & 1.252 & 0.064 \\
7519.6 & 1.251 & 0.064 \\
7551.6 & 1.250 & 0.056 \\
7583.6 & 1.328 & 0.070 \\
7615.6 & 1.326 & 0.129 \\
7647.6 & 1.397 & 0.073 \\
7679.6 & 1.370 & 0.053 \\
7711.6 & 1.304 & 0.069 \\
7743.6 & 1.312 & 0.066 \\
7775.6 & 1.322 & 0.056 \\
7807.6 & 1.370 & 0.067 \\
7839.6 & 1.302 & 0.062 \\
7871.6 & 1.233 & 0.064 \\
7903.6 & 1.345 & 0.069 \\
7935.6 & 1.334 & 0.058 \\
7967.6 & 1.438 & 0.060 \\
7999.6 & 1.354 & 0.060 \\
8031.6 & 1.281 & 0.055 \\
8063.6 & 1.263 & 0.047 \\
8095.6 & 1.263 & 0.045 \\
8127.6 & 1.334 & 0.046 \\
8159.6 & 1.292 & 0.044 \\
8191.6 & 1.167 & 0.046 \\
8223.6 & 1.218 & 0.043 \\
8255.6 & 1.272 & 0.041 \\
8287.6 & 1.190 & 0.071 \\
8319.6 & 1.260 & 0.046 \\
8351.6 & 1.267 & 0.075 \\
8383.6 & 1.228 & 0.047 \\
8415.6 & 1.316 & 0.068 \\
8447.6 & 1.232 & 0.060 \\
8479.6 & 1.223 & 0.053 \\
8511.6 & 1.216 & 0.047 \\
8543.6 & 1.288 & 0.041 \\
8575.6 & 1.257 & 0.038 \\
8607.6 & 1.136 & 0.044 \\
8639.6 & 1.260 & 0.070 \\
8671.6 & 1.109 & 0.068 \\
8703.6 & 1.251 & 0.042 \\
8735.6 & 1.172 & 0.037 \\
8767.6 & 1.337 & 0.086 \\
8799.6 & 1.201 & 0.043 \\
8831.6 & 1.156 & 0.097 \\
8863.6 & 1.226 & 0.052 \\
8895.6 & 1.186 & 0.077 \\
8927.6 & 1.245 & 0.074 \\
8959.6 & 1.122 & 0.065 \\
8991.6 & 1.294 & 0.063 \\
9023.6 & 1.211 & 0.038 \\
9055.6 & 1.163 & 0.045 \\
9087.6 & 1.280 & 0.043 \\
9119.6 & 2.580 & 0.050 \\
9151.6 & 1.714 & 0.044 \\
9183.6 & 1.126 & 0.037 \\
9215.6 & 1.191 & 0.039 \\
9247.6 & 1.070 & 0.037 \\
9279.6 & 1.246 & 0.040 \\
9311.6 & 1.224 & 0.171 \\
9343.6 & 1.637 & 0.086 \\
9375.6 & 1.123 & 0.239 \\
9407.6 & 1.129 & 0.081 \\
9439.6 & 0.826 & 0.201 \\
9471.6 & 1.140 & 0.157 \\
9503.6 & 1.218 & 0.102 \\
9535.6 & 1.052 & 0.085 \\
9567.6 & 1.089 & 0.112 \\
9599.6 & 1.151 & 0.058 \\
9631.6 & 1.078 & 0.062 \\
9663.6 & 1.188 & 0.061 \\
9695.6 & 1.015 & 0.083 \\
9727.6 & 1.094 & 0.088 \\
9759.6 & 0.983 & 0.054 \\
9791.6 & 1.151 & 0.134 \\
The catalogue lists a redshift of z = 0.39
